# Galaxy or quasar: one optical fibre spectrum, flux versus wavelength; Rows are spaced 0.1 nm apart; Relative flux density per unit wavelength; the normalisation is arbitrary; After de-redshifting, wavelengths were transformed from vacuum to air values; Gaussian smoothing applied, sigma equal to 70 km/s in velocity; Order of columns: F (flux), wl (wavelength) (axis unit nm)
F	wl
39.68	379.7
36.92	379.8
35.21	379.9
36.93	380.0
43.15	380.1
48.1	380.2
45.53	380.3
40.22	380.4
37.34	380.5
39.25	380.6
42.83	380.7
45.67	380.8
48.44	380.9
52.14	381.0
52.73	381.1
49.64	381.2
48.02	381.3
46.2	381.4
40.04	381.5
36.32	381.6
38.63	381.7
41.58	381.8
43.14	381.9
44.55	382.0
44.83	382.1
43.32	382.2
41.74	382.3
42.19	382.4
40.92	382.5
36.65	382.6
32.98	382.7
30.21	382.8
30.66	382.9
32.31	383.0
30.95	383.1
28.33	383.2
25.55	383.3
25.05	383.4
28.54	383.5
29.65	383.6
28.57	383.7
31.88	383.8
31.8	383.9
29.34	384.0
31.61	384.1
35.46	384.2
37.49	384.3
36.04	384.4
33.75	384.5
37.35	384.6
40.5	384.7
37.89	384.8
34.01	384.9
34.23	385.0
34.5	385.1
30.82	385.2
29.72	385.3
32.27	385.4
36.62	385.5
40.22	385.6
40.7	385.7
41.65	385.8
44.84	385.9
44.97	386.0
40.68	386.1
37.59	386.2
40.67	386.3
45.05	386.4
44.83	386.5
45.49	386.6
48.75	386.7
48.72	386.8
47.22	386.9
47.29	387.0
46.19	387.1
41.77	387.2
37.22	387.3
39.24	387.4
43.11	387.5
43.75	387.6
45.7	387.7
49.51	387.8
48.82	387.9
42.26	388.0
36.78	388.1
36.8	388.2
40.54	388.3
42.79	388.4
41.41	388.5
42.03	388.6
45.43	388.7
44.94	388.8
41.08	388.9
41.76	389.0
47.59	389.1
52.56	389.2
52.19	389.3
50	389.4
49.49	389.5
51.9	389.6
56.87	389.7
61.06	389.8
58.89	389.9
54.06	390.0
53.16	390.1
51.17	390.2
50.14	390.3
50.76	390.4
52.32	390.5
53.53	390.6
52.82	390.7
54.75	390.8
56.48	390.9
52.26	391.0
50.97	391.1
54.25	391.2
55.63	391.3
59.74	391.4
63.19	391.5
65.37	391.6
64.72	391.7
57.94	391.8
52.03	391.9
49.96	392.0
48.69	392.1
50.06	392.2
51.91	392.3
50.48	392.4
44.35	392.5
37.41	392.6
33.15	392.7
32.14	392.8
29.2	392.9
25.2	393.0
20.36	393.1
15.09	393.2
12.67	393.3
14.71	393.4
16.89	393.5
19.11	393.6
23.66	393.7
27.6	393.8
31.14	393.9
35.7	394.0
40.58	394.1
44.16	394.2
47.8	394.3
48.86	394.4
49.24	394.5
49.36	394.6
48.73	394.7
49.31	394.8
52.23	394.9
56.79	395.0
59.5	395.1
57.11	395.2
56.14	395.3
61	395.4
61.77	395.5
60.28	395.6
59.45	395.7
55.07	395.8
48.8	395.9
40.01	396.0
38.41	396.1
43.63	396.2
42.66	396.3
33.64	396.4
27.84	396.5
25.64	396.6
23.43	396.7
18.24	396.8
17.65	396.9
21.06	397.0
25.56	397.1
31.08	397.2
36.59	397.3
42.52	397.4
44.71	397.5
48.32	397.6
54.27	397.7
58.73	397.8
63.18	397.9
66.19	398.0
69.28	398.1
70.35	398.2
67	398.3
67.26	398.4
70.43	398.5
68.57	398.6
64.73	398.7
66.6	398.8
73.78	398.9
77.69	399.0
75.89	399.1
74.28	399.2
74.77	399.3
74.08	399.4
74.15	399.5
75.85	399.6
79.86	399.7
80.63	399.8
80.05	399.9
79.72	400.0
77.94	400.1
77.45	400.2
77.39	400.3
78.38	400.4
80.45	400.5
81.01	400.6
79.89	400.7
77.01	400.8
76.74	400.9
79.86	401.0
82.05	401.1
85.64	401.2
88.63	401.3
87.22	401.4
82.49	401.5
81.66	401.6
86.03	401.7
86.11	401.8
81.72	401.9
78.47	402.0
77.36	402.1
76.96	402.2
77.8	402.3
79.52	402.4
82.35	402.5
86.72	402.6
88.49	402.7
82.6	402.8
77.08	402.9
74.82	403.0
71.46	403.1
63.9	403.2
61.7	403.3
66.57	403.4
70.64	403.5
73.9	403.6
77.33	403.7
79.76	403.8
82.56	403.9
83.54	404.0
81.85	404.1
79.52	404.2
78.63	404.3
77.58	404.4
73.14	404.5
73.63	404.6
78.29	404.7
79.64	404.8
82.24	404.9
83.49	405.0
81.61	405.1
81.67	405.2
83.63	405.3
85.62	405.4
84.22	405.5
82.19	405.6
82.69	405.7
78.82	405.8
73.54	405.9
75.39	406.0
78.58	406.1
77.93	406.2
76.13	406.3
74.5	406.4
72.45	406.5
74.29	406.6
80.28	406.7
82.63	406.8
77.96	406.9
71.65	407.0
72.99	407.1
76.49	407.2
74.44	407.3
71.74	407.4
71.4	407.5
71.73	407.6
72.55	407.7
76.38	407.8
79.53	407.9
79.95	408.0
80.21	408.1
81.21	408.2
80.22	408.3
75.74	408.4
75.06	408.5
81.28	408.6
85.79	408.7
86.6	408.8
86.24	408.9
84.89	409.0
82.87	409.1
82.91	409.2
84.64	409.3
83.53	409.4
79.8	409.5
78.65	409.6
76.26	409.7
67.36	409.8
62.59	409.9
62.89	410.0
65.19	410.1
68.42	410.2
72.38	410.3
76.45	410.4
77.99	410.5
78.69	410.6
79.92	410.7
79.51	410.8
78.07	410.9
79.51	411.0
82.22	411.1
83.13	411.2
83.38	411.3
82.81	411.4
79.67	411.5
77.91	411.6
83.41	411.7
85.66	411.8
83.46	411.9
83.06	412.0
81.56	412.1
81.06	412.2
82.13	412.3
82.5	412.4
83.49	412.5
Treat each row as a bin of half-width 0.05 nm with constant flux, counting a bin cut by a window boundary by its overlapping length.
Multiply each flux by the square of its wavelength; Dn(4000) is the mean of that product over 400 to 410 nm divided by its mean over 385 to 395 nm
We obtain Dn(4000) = 1.92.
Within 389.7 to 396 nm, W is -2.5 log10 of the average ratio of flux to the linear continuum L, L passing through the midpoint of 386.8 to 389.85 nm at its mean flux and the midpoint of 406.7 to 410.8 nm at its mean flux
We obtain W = 0.12 mag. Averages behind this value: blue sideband 45.6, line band 46.8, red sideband 77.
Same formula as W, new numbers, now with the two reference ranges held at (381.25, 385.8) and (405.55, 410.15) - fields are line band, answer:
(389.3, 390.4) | -0.15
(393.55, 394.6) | 0.40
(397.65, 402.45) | -0.19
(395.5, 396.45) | 0.19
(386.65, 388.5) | -0.03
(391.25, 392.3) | -0.14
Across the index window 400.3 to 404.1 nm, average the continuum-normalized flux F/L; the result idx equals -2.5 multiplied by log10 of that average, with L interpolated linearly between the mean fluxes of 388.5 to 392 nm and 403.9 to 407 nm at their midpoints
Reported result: -0.08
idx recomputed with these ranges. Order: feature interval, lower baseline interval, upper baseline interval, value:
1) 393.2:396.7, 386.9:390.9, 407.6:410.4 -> 0.34 mag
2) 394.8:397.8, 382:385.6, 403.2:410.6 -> 0.30 mag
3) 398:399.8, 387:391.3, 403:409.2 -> -0.11 mag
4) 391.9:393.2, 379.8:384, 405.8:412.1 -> 0.35 mag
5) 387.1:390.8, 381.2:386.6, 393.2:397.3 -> -0.24 mag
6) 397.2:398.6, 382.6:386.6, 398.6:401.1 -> 0.23 mag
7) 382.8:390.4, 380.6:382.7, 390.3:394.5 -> 0.06 mag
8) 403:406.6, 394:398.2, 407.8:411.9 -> -0.16 mag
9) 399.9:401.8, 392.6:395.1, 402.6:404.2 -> -0.24 mag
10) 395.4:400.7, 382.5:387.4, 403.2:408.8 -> 0.08 mag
